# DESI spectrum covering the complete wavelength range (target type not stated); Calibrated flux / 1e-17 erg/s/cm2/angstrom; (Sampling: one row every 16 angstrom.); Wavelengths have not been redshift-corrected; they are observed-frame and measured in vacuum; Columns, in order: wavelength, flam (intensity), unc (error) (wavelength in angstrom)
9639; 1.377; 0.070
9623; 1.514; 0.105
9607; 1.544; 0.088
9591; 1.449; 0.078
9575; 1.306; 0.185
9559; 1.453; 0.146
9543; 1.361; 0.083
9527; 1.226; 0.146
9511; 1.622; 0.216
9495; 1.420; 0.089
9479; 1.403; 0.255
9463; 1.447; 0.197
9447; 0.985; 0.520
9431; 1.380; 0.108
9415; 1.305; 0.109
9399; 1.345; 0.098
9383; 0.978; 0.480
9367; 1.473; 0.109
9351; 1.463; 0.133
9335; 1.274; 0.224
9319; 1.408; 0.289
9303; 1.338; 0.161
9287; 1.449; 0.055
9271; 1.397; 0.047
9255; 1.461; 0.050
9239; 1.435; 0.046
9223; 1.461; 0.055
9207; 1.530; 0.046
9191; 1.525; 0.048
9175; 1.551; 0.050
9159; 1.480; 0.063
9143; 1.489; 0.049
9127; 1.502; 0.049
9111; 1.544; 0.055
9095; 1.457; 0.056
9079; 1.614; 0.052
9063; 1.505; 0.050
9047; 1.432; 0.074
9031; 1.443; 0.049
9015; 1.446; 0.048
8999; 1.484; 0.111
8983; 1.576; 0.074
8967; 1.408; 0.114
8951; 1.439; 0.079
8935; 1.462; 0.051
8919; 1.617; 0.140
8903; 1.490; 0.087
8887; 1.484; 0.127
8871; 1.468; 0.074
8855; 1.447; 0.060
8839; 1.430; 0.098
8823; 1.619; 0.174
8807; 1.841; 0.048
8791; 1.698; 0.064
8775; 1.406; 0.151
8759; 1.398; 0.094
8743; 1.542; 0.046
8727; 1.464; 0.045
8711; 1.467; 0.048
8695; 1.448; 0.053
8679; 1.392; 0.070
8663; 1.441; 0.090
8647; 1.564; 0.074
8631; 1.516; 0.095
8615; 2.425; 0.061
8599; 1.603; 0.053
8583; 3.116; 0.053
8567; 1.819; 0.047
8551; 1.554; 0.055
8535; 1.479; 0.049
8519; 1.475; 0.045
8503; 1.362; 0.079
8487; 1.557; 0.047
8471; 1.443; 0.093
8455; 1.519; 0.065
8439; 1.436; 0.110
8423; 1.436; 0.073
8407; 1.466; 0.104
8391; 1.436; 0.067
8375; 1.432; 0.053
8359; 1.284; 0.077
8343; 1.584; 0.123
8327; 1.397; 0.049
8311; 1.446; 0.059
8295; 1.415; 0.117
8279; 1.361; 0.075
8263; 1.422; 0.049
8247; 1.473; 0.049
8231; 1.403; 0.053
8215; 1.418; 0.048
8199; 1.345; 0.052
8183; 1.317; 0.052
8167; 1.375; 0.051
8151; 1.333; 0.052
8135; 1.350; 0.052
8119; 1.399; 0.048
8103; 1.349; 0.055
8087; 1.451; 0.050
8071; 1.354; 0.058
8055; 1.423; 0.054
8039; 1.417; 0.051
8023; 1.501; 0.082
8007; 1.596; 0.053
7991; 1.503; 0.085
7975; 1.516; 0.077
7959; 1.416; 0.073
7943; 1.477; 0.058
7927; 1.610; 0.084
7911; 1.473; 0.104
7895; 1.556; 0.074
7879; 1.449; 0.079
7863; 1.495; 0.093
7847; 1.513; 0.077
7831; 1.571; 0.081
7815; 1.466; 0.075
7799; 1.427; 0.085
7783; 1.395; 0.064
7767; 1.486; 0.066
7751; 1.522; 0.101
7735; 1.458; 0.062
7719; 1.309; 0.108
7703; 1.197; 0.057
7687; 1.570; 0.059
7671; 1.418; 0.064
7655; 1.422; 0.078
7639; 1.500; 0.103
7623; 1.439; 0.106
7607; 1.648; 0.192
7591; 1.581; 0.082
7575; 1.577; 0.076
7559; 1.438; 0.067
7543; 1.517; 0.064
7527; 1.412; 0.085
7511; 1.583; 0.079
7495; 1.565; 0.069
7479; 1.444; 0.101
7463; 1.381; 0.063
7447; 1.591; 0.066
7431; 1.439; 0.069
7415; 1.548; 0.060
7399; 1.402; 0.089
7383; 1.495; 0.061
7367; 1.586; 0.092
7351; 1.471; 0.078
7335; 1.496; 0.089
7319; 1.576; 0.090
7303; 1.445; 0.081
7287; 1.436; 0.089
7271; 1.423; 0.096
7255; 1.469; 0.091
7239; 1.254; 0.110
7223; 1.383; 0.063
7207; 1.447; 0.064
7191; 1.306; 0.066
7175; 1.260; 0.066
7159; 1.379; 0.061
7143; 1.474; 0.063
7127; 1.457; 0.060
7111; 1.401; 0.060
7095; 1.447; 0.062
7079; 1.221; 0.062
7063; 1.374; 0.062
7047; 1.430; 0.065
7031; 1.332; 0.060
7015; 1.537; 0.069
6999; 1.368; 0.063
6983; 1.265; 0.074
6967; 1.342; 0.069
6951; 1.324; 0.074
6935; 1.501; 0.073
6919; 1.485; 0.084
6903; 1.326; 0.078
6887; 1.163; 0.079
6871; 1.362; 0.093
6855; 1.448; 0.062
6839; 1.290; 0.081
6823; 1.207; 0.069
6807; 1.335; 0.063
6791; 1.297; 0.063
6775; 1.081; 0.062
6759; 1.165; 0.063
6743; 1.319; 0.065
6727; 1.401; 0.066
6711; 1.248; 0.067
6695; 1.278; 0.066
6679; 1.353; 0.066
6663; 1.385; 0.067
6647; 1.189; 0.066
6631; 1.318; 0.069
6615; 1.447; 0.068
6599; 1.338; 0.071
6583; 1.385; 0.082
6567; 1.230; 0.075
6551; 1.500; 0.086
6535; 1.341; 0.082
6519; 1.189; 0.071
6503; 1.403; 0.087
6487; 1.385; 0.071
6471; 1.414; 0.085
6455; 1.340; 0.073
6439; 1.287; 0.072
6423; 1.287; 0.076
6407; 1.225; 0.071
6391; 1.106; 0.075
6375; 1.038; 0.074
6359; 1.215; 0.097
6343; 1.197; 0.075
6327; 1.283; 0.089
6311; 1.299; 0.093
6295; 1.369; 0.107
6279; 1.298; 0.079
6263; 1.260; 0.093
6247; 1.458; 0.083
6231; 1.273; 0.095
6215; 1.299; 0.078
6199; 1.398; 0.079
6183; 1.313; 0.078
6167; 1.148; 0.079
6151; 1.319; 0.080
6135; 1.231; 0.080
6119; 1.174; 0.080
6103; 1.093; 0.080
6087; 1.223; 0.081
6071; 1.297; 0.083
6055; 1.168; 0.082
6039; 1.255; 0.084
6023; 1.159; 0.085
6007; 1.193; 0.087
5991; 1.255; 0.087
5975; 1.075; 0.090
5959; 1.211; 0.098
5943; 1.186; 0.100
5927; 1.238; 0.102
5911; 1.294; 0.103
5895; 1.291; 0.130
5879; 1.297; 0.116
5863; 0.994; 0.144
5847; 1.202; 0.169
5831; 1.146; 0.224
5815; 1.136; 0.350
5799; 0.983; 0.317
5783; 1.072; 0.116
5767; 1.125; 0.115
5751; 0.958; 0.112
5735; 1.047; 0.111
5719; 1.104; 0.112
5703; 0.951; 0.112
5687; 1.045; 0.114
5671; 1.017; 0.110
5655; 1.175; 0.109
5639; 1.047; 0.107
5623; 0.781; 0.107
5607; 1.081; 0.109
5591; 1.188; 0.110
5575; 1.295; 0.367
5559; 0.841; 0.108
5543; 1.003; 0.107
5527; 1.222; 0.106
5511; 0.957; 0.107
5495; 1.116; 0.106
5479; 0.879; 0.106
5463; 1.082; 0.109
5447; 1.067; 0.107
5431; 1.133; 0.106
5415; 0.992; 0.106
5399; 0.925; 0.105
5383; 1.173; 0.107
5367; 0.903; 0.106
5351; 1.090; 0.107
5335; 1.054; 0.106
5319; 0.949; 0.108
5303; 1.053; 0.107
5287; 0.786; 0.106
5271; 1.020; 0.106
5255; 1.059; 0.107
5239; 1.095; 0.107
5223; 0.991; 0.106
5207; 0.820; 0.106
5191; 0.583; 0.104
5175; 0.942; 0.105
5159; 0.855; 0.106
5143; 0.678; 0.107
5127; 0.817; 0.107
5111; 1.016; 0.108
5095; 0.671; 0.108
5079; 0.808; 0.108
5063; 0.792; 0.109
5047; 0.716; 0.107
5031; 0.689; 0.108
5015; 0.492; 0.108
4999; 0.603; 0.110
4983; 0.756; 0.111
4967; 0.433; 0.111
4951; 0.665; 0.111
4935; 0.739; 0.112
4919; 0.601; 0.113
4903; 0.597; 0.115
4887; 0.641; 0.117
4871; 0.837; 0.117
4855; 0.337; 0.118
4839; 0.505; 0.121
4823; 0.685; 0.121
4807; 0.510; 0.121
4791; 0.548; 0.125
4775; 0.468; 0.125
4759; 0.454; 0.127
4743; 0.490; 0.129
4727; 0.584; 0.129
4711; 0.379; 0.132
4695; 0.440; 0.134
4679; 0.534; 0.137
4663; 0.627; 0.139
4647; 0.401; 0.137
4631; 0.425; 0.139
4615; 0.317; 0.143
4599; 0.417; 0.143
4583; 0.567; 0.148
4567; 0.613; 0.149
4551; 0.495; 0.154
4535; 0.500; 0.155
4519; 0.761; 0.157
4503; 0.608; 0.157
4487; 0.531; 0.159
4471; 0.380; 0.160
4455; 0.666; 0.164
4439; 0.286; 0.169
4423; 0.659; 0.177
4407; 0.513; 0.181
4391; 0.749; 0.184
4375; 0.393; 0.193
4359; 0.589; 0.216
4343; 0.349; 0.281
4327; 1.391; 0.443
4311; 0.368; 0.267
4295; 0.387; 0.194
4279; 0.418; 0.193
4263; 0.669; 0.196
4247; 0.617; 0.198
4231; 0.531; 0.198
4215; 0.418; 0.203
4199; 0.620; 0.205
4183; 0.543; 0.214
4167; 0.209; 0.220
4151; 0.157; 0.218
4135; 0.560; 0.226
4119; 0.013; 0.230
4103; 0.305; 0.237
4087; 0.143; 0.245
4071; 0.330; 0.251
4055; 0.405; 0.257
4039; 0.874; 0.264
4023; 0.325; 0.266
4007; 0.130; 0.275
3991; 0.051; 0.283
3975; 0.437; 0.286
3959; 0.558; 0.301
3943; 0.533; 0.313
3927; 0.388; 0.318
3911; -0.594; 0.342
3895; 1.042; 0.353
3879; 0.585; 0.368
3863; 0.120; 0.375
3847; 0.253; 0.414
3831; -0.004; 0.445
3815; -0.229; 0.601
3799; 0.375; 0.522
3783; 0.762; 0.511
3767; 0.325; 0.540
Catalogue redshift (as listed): 0.308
